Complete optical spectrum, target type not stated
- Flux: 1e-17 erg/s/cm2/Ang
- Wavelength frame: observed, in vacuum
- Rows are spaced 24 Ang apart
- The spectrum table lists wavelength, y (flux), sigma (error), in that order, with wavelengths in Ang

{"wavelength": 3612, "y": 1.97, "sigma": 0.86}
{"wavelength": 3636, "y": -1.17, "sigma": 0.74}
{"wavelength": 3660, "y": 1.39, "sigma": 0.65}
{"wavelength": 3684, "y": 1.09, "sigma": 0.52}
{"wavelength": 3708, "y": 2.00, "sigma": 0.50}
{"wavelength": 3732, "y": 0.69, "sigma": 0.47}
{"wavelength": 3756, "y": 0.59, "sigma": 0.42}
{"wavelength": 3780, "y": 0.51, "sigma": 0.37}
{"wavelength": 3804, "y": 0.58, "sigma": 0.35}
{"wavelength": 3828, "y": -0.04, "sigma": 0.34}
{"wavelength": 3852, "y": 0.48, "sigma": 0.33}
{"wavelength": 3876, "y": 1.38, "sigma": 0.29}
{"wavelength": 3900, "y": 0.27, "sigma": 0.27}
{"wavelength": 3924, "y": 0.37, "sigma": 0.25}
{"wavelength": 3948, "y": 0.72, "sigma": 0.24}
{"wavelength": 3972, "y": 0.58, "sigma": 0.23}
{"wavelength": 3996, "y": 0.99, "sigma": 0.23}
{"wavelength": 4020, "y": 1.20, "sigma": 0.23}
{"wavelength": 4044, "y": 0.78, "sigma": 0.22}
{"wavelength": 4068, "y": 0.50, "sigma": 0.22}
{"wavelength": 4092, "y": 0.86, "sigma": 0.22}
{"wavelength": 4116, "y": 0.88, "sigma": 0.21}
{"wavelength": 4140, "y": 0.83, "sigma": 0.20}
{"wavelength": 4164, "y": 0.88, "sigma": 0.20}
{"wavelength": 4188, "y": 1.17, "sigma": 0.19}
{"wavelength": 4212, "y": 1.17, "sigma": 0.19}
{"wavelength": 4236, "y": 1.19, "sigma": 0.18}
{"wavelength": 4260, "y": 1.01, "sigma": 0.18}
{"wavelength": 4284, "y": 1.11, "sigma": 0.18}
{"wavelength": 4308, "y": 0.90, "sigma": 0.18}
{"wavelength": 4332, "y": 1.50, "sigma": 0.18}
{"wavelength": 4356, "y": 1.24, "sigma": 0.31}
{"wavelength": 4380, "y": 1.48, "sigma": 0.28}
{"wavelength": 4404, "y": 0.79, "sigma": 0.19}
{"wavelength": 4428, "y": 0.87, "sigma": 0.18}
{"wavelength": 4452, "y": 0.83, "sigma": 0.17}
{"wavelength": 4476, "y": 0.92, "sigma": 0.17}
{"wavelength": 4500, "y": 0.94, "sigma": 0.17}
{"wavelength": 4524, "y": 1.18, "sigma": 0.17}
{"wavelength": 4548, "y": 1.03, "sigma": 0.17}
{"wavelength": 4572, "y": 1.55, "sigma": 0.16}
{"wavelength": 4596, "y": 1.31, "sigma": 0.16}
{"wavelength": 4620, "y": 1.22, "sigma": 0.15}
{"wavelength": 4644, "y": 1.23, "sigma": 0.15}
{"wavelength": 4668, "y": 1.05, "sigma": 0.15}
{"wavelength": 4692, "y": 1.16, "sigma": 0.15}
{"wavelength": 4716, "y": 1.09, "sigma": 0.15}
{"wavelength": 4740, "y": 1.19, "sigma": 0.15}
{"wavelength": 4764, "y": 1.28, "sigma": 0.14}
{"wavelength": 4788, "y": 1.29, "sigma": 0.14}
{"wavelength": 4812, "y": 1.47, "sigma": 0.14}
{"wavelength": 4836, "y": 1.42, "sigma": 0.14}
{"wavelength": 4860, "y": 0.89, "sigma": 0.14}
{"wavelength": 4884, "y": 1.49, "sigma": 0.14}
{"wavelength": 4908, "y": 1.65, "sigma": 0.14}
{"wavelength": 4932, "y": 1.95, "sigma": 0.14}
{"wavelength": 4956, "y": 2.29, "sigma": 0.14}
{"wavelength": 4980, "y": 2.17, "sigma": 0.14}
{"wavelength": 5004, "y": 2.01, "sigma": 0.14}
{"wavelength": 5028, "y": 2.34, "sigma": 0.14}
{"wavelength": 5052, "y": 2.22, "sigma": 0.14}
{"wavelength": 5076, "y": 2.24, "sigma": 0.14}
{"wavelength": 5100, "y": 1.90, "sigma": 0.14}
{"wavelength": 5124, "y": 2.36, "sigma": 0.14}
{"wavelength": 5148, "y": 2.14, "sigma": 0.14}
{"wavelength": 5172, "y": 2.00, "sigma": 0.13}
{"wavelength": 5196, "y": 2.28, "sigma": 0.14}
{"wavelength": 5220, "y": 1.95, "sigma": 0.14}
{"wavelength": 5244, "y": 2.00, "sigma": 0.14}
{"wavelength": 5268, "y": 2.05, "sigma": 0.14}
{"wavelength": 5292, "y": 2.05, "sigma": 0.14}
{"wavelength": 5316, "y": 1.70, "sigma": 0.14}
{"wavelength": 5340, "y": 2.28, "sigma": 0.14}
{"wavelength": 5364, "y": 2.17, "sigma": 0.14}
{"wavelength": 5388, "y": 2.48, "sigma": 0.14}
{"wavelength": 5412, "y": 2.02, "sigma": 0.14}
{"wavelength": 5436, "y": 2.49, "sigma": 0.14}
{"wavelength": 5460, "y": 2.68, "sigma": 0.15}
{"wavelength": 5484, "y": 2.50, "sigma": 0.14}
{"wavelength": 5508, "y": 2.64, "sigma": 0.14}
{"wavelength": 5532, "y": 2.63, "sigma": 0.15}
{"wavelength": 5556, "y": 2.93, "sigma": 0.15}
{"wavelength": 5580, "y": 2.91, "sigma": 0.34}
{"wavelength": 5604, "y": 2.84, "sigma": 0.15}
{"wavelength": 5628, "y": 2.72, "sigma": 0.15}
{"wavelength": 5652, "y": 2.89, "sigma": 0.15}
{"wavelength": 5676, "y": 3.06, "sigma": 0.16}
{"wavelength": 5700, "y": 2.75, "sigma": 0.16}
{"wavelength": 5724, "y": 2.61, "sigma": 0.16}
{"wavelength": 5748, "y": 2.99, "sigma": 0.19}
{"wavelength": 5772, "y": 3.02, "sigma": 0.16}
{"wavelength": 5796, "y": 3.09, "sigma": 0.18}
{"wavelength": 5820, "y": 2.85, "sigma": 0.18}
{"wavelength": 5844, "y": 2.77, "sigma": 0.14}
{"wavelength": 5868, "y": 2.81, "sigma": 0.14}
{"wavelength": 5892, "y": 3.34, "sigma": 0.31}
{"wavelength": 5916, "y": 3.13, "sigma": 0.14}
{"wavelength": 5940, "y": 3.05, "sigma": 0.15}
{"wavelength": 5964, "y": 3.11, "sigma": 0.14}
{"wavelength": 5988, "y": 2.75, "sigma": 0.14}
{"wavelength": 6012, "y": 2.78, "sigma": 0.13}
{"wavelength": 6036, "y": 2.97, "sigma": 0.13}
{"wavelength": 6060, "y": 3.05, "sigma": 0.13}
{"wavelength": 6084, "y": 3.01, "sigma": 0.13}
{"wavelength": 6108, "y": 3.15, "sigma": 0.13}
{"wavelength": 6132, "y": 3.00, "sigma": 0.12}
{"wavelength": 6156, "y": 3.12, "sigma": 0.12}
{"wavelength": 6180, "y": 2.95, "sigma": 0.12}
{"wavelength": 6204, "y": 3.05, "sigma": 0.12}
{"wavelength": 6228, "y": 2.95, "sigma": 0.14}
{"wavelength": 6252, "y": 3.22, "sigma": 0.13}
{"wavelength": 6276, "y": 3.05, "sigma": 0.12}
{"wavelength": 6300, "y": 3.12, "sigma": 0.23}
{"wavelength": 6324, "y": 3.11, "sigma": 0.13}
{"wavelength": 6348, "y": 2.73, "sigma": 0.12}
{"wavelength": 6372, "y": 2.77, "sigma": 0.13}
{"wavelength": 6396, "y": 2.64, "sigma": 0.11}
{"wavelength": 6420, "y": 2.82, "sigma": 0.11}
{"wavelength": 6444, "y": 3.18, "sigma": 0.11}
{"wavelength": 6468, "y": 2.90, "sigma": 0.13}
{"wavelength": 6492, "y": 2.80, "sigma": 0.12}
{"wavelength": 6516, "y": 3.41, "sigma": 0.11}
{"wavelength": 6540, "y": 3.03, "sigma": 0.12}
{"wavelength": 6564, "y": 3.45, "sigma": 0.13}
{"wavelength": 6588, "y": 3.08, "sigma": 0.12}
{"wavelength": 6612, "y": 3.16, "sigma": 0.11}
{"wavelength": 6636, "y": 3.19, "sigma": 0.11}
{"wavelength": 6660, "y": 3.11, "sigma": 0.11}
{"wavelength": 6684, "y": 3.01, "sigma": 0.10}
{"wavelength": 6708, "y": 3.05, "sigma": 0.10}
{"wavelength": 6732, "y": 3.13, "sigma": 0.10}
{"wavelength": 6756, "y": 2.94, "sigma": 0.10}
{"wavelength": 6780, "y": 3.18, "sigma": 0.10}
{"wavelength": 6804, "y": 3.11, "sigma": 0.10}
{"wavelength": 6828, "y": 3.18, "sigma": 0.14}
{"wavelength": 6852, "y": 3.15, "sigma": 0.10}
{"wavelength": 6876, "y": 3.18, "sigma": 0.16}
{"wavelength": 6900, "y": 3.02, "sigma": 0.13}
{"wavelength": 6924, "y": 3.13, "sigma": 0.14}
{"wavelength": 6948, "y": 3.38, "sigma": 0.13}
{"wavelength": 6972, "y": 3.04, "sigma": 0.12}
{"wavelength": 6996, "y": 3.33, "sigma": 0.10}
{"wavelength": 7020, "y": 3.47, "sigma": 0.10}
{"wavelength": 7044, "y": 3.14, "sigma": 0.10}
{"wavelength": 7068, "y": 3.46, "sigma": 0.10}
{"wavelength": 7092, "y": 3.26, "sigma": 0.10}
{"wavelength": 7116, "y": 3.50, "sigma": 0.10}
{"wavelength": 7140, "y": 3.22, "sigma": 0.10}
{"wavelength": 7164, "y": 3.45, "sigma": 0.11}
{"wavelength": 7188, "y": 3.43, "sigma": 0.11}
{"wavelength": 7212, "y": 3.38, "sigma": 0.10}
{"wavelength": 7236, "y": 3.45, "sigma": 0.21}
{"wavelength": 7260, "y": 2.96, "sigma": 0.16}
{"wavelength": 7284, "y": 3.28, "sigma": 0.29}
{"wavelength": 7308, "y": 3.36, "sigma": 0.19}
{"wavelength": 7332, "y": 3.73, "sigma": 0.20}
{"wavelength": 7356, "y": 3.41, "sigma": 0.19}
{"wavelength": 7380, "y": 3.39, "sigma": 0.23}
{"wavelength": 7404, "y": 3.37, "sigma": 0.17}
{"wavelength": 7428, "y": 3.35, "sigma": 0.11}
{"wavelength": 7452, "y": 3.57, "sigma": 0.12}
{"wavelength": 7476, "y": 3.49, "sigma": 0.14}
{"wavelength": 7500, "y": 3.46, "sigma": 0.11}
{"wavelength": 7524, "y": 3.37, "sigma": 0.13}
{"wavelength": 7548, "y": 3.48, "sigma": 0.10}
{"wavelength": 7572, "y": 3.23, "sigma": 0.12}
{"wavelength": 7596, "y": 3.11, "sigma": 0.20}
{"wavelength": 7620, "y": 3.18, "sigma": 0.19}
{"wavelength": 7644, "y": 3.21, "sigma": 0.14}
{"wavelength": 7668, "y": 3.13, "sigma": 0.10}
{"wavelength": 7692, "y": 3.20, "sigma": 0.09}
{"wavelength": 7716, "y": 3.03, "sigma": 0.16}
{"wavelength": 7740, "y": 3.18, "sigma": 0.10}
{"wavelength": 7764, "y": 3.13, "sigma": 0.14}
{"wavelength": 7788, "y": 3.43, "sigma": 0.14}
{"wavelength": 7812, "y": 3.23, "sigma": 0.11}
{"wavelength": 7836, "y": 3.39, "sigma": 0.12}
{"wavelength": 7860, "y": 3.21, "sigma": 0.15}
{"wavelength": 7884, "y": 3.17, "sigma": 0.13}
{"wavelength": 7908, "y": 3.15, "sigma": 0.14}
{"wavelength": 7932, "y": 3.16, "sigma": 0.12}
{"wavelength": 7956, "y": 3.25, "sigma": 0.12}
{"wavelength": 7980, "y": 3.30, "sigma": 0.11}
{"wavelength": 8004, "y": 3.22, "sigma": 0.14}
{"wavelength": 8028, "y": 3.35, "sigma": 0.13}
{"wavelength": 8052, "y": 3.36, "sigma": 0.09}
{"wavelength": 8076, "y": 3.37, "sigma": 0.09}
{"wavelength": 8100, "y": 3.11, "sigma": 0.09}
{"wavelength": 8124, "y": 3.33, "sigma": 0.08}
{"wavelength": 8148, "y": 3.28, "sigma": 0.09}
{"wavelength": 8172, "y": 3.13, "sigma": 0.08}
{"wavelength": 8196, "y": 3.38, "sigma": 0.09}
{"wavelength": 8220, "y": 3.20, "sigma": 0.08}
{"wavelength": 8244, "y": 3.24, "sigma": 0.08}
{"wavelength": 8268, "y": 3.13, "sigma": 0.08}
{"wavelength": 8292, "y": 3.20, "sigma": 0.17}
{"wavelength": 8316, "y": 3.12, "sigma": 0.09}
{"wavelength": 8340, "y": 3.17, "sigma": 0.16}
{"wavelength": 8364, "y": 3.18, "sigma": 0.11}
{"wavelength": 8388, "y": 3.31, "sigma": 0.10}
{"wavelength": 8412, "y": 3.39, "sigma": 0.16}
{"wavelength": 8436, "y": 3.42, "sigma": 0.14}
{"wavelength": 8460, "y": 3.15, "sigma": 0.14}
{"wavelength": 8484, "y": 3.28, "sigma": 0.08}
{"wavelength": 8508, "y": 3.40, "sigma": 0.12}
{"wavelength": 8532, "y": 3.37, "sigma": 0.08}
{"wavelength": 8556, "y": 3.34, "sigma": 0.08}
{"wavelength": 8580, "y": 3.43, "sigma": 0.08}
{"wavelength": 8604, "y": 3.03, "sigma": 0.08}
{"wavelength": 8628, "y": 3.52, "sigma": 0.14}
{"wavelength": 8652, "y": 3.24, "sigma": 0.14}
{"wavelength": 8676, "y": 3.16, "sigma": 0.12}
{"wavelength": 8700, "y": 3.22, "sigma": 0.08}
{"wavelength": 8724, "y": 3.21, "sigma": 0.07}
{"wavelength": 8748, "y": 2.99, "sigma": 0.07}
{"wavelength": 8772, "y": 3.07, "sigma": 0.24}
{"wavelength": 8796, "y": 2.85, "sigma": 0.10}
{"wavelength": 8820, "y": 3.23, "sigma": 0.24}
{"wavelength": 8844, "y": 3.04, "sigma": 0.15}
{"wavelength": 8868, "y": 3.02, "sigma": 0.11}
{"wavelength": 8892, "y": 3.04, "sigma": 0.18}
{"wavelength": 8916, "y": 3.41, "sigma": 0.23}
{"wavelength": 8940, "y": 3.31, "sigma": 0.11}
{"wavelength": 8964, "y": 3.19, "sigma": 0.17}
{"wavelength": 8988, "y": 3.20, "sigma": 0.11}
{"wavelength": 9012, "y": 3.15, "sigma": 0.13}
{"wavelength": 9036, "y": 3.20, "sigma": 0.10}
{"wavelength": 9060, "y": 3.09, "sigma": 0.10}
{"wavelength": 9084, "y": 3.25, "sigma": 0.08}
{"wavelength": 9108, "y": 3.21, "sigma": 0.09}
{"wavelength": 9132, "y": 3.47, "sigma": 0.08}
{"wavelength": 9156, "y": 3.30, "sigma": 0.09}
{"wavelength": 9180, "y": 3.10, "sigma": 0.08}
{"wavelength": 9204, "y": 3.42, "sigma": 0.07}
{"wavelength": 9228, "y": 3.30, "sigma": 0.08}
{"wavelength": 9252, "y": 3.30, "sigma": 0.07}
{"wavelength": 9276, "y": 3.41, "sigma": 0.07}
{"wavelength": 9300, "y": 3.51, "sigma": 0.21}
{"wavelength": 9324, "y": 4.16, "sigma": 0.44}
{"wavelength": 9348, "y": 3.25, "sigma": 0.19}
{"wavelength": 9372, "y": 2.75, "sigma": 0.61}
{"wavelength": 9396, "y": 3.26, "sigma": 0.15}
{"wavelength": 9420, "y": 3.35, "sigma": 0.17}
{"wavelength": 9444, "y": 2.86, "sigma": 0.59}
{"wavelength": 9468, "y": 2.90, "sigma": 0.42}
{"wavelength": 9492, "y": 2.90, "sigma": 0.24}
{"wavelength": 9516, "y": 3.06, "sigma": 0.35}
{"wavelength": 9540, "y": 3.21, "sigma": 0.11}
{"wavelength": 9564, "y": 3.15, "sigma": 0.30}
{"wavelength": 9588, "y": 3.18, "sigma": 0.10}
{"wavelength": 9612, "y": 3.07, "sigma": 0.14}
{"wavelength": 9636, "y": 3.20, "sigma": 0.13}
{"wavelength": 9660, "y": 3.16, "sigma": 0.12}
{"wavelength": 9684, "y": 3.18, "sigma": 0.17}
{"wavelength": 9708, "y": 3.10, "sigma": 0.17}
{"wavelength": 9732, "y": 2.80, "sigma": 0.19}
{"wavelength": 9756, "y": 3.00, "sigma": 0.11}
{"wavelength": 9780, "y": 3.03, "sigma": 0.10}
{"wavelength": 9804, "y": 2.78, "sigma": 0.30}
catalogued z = 0.23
